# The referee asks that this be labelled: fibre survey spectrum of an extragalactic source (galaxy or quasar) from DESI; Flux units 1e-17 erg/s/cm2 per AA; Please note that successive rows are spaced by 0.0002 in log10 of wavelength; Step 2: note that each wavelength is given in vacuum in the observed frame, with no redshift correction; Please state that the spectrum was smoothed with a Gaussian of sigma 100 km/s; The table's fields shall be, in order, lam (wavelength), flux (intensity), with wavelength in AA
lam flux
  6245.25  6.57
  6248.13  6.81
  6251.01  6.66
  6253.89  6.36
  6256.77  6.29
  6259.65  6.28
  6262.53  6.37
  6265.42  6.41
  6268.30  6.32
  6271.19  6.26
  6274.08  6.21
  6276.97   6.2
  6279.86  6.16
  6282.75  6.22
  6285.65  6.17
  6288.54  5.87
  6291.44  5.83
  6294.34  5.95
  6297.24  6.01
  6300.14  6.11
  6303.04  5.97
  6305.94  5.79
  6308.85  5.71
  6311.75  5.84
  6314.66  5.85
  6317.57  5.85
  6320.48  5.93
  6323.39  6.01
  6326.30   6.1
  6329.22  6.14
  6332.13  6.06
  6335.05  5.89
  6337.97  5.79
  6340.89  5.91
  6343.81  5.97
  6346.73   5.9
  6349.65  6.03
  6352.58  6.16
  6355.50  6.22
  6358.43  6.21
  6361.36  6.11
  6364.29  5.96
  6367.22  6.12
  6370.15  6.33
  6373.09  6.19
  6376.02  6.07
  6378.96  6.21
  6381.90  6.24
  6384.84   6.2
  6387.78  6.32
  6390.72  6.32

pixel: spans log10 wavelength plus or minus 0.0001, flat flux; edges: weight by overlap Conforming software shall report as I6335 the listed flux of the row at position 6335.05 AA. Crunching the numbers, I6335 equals 5.89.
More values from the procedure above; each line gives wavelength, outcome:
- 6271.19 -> 6.26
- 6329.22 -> 6.14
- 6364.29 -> 5.96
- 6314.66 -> 5.85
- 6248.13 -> 6.81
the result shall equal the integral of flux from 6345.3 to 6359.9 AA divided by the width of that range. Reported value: 6.1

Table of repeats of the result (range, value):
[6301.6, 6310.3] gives 5.82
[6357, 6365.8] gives 6.09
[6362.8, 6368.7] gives 6.05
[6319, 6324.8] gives 5.97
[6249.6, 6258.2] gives 6.44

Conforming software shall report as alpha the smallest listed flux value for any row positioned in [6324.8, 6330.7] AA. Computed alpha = 6.1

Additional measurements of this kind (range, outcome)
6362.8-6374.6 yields 5.96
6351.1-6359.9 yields 6.16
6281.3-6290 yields 5.87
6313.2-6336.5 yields 5.85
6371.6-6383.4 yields 6.07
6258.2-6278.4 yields 6.2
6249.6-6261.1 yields 6.28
